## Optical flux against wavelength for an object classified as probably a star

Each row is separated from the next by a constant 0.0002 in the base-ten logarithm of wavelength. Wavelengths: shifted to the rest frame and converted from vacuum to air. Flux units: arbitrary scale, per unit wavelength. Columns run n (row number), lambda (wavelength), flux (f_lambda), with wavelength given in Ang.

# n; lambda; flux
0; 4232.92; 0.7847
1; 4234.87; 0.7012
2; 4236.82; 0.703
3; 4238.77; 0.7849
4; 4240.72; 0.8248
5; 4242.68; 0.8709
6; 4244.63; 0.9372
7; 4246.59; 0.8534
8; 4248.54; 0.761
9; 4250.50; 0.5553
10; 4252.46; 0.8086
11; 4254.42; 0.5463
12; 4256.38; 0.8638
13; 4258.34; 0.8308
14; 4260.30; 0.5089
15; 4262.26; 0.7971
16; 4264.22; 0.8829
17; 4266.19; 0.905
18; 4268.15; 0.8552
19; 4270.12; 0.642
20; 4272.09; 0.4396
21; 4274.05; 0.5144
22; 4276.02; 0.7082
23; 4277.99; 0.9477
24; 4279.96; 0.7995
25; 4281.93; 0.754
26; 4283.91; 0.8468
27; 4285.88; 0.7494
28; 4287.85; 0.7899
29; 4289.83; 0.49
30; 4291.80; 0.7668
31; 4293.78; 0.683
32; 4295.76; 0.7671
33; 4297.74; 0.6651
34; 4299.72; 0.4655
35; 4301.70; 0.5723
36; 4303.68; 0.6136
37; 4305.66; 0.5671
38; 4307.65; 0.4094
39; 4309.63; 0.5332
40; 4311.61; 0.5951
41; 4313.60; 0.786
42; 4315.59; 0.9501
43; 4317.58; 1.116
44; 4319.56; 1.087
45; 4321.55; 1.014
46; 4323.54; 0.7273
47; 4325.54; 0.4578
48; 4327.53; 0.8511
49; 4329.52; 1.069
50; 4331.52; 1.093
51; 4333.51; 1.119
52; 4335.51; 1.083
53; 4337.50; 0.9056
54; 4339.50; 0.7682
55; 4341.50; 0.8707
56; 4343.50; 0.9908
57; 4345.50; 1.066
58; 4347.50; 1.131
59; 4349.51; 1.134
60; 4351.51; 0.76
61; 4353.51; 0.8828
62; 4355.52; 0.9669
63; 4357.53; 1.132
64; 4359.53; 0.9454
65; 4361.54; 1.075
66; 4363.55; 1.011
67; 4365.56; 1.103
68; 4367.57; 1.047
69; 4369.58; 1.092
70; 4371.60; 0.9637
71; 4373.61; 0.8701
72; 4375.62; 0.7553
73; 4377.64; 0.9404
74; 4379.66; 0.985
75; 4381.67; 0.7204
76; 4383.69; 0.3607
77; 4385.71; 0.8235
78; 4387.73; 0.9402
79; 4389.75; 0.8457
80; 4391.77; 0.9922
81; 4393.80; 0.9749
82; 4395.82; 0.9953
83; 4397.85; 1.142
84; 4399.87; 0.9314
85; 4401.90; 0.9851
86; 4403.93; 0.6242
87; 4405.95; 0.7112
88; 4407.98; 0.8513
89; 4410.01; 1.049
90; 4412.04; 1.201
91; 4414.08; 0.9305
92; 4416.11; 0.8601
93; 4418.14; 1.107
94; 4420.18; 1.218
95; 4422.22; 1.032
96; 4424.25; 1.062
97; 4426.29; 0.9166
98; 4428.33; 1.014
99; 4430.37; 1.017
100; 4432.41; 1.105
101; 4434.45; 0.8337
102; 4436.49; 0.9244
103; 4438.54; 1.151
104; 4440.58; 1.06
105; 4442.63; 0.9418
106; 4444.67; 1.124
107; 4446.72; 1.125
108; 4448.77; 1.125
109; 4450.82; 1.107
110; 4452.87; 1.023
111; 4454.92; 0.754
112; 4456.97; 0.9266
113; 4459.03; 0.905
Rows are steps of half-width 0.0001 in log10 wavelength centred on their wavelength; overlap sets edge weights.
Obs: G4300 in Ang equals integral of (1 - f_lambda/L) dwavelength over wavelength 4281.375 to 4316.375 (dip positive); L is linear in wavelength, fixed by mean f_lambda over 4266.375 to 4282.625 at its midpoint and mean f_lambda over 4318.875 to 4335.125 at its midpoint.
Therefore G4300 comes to 6.35 Ang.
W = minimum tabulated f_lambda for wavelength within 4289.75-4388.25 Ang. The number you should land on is 0.3607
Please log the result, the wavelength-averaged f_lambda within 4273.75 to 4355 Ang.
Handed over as 0.811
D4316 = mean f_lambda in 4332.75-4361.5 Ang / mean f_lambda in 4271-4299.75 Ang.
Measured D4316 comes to 1.4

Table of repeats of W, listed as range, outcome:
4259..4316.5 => 0.4094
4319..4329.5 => 0.4578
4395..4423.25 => 0.6242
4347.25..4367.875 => 0.76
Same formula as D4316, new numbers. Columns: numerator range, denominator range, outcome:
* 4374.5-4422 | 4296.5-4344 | 1.14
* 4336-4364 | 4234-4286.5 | 1.29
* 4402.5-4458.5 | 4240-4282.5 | 1.31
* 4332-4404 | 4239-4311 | 1.34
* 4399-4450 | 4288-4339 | 1.28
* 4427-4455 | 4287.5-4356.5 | 1.25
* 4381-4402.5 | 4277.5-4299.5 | 1.20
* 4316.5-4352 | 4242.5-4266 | 1.25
